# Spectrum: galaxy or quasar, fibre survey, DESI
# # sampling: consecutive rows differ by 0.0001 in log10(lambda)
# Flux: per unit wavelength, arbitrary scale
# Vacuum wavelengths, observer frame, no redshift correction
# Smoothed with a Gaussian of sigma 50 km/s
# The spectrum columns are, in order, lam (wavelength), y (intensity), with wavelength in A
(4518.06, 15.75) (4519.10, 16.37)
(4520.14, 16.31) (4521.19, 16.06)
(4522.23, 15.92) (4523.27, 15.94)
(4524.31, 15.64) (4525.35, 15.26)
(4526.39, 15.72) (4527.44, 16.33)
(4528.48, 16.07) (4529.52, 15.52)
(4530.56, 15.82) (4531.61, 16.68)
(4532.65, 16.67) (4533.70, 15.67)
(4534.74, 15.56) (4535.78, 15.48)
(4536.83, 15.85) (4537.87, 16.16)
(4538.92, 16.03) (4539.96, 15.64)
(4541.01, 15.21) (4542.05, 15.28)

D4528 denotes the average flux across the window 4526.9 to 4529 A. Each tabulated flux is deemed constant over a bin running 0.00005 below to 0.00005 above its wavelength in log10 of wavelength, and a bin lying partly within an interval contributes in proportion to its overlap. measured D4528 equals 16.2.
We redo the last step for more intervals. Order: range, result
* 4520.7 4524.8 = 15.9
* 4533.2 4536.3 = 15.6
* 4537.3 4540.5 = 15.9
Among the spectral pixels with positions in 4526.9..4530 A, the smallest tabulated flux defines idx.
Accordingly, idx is 15.52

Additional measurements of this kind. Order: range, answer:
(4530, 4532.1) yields 15.82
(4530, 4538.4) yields 15.48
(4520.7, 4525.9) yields 15.26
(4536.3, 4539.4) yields 15.85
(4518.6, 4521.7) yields 16.06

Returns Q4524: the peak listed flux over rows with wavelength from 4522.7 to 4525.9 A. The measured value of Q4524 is 15.94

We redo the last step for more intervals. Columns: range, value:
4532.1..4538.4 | 16.67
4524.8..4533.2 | 16.68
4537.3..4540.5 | 16.16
